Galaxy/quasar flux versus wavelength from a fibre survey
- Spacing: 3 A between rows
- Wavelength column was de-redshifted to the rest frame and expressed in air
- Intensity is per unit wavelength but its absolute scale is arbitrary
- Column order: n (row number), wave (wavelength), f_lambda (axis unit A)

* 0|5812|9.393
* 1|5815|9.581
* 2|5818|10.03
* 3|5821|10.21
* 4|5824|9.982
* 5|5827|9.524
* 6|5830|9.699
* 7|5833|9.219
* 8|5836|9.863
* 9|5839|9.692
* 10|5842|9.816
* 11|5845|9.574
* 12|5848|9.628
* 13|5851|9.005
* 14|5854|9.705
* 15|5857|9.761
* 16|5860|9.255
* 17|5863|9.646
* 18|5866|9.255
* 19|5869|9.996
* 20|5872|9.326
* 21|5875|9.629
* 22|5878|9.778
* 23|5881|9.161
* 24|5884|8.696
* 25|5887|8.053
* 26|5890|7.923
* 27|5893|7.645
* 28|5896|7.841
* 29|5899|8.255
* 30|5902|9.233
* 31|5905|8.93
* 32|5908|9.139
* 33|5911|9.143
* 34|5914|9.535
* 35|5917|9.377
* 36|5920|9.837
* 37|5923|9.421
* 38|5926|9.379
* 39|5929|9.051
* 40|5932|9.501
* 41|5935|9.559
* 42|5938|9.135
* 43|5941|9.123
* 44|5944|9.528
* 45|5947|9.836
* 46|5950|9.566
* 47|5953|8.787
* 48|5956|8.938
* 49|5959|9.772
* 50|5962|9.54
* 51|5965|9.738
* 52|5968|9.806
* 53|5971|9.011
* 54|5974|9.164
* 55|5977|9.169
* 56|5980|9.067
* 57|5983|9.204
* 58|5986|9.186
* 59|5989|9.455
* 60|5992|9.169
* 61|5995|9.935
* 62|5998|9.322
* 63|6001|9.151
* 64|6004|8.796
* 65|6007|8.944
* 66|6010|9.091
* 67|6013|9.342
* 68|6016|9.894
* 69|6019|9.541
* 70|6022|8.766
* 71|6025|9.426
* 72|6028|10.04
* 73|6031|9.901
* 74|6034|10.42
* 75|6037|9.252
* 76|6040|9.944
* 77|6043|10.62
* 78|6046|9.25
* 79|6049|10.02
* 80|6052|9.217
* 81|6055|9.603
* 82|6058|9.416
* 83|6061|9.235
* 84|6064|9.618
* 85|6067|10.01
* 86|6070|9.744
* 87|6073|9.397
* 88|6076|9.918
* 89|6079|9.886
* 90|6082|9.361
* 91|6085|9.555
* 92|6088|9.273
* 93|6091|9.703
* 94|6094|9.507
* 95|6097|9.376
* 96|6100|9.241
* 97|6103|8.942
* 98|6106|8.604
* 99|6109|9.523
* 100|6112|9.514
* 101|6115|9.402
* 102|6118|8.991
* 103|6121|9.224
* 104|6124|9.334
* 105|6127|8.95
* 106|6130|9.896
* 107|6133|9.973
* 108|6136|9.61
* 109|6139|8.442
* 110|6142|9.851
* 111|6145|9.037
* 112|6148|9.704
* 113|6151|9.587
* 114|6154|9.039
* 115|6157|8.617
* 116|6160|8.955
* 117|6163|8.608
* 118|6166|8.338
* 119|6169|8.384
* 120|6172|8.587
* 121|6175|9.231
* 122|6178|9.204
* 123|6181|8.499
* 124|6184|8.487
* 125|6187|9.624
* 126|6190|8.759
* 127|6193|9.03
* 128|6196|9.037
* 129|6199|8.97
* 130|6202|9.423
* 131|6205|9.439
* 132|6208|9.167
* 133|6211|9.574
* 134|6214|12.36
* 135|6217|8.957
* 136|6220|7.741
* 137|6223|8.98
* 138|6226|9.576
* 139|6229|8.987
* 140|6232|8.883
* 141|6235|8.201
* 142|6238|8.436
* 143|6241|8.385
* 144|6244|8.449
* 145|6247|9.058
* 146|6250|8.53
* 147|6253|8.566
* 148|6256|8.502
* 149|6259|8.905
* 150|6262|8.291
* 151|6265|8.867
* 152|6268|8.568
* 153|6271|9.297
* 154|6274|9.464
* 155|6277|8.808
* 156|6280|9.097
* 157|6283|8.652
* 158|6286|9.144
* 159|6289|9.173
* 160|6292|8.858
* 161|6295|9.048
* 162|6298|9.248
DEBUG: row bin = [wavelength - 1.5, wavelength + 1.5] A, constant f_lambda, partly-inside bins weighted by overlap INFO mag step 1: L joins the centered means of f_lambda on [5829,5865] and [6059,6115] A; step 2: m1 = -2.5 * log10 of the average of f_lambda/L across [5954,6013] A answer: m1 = 0.03 mag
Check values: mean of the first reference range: 9.57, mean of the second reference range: 9.46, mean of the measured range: 9.28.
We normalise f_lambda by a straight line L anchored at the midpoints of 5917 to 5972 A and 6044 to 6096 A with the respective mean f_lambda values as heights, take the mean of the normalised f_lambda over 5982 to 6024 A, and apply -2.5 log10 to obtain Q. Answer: 0.03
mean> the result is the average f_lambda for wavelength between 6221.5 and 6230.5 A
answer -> 9.18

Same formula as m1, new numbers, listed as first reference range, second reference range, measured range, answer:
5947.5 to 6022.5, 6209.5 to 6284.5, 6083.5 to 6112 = -0.02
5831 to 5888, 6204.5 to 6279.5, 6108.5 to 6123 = -0.02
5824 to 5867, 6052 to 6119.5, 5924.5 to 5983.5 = 0.02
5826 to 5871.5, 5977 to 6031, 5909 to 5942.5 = 0.01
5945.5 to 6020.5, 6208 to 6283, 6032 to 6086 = -0.05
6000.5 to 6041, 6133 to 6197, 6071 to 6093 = -0.04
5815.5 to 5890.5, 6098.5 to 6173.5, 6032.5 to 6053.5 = -0.06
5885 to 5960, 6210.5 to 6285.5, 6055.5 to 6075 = -0.07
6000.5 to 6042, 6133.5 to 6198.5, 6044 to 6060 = -0.02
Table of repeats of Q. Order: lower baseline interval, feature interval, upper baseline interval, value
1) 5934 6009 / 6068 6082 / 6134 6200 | -0.07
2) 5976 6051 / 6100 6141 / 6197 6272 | 0.00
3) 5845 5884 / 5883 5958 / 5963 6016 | 0.04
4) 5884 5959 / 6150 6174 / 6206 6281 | 0.03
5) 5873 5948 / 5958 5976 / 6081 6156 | -0.04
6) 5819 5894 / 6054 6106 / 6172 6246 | -0.04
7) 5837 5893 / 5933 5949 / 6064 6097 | 0.00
